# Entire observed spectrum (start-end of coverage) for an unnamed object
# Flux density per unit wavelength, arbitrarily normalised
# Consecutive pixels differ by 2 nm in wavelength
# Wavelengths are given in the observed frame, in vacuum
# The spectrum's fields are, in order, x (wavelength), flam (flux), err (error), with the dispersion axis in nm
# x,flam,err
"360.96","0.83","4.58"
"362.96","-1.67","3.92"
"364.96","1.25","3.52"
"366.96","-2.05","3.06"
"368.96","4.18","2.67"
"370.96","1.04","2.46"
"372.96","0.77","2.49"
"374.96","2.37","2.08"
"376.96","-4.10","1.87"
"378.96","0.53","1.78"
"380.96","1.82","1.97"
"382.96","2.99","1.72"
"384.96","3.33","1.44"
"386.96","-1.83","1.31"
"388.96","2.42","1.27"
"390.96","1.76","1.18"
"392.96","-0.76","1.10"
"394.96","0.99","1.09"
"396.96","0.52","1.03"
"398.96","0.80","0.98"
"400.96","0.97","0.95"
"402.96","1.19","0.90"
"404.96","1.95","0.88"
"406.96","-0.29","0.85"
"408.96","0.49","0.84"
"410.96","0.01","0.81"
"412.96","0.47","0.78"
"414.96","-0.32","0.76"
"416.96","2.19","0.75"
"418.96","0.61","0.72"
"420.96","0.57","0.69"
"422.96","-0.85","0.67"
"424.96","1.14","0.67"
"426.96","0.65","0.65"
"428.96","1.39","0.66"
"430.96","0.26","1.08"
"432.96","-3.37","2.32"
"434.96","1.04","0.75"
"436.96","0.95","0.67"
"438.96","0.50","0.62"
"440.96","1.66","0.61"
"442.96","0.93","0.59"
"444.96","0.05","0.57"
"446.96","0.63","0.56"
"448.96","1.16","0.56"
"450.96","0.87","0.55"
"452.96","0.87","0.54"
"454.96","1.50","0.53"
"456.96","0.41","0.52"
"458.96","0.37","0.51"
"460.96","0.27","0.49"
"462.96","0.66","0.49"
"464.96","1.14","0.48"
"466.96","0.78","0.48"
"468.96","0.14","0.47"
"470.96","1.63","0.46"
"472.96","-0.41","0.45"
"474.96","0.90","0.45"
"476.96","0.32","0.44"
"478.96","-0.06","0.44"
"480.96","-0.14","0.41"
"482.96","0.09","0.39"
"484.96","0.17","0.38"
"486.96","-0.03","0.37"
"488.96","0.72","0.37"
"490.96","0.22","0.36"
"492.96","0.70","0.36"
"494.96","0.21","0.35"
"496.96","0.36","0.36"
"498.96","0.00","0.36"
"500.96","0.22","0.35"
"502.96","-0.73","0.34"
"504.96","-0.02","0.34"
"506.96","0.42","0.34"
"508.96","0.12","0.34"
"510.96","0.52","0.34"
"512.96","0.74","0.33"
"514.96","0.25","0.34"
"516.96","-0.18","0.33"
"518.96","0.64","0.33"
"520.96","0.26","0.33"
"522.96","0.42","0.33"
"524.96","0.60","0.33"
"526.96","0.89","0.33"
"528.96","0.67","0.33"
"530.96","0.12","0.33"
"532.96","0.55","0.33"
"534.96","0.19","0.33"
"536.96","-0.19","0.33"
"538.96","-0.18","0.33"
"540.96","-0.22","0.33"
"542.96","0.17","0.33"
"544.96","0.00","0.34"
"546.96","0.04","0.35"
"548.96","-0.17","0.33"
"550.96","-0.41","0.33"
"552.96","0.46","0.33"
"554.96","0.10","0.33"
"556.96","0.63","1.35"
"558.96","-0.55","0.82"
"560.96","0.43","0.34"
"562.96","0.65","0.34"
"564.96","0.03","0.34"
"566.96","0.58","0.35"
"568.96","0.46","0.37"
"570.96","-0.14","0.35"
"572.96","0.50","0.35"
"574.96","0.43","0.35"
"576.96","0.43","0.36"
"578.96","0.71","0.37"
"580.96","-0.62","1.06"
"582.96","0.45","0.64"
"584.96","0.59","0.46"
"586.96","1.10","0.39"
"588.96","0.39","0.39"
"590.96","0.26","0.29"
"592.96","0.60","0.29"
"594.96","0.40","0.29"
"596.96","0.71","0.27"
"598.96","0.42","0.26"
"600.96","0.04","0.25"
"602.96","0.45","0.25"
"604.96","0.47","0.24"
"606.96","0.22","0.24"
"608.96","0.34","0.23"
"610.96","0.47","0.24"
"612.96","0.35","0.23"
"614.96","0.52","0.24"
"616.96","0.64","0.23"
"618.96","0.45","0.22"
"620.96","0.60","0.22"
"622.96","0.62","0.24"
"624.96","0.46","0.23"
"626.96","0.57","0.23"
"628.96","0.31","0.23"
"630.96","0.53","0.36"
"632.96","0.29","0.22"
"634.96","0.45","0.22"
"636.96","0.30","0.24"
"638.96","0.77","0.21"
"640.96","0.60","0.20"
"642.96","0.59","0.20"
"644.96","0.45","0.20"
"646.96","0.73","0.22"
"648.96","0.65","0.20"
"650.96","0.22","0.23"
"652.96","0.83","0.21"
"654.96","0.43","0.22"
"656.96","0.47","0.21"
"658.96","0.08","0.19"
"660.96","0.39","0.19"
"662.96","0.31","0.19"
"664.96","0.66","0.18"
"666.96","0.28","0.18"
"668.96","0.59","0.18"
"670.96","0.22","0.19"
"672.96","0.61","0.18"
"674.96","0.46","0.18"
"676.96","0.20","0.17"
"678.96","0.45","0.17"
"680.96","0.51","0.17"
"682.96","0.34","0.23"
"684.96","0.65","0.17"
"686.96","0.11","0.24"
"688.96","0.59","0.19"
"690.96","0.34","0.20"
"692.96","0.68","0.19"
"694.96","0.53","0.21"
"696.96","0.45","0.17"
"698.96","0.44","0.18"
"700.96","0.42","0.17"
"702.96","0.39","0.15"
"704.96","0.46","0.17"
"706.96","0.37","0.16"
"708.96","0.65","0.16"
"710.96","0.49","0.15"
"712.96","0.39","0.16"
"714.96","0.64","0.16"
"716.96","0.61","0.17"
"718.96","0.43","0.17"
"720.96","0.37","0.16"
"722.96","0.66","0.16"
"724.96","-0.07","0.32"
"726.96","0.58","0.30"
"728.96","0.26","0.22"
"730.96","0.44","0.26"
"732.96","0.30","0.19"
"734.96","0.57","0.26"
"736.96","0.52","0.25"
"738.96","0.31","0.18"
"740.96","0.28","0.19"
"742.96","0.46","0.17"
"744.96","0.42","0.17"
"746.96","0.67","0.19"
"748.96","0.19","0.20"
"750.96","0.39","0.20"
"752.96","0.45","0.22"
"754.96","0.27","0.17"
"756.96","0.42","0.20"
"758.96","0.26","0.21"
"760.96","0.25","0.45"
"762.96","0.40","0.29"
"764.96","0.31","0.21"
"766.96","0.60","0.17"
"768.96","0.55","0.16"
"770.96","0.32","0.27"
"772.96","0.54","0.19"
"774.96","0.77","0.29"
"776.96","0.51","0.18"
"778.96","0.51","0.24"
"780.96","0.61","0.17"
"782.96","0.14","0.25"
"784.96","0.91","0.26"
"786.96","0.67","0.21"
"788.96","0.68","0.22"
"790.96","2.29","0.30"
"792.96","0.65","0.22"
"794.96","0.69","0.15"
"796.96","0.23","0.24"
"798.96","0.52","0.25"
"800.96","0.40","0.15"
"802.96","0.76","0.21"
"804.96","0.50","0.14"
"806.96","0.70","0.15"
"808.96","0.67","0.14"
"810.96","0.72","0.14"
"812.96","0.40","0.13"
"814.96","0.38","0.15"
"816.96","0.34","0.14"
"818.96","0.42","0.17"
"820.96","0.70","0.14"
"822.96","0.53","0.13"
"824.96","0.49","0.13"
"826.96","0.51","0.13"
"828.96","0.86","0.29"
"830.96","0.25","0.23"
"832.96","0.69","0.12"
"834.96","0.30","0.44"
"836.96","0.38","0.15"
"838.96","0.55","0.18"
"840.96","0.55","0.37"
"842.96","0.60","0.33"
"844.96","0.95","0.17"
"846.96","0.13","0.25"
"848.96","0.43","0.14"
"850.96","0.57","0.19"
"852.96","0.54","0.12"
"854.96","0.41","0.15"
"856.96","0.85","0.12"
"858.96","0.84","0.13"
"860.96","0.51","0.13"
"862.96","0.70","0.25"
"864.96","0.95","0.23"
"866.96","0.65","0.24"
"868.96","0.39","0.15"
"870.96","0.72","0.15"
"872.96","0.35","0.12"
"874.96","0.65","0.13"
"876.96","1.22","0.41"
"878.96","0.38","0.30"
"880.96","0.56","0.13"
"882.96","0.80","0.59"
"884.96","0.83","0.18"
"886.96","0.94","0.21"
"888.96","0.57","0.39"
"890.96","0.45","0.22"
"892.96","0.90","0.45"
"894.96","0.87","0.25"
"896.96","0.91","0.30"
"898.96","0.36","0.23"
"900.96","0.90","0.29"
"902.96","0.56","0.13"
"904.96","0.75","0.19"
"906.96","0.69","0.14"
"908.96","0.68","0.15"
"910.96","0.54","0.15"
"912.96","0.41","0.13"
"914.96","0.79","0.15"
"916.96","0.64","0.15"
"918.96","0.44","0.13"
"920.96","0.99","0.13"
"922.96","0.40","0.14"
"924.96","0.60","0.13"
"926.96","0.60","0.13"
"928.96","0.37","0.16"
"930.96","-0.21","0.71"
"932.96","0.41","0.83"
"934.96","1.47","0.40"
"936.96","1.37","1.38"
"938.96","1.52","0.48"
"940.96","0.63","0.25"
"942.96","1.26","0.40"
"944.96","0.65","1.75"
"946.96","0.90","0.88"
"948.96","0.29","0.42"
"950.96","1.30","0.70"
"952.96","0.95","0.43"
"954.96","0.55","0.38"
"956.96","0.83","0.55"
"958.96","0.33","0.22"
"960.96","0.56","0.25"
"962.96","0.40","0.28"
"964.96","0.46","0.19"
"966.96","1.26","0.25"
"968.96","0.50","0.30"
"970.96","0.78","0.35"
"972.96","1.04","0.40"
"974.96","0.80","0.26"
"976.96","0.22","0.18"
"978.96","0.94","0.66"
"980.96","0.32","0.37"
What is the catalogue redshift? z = 1.12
